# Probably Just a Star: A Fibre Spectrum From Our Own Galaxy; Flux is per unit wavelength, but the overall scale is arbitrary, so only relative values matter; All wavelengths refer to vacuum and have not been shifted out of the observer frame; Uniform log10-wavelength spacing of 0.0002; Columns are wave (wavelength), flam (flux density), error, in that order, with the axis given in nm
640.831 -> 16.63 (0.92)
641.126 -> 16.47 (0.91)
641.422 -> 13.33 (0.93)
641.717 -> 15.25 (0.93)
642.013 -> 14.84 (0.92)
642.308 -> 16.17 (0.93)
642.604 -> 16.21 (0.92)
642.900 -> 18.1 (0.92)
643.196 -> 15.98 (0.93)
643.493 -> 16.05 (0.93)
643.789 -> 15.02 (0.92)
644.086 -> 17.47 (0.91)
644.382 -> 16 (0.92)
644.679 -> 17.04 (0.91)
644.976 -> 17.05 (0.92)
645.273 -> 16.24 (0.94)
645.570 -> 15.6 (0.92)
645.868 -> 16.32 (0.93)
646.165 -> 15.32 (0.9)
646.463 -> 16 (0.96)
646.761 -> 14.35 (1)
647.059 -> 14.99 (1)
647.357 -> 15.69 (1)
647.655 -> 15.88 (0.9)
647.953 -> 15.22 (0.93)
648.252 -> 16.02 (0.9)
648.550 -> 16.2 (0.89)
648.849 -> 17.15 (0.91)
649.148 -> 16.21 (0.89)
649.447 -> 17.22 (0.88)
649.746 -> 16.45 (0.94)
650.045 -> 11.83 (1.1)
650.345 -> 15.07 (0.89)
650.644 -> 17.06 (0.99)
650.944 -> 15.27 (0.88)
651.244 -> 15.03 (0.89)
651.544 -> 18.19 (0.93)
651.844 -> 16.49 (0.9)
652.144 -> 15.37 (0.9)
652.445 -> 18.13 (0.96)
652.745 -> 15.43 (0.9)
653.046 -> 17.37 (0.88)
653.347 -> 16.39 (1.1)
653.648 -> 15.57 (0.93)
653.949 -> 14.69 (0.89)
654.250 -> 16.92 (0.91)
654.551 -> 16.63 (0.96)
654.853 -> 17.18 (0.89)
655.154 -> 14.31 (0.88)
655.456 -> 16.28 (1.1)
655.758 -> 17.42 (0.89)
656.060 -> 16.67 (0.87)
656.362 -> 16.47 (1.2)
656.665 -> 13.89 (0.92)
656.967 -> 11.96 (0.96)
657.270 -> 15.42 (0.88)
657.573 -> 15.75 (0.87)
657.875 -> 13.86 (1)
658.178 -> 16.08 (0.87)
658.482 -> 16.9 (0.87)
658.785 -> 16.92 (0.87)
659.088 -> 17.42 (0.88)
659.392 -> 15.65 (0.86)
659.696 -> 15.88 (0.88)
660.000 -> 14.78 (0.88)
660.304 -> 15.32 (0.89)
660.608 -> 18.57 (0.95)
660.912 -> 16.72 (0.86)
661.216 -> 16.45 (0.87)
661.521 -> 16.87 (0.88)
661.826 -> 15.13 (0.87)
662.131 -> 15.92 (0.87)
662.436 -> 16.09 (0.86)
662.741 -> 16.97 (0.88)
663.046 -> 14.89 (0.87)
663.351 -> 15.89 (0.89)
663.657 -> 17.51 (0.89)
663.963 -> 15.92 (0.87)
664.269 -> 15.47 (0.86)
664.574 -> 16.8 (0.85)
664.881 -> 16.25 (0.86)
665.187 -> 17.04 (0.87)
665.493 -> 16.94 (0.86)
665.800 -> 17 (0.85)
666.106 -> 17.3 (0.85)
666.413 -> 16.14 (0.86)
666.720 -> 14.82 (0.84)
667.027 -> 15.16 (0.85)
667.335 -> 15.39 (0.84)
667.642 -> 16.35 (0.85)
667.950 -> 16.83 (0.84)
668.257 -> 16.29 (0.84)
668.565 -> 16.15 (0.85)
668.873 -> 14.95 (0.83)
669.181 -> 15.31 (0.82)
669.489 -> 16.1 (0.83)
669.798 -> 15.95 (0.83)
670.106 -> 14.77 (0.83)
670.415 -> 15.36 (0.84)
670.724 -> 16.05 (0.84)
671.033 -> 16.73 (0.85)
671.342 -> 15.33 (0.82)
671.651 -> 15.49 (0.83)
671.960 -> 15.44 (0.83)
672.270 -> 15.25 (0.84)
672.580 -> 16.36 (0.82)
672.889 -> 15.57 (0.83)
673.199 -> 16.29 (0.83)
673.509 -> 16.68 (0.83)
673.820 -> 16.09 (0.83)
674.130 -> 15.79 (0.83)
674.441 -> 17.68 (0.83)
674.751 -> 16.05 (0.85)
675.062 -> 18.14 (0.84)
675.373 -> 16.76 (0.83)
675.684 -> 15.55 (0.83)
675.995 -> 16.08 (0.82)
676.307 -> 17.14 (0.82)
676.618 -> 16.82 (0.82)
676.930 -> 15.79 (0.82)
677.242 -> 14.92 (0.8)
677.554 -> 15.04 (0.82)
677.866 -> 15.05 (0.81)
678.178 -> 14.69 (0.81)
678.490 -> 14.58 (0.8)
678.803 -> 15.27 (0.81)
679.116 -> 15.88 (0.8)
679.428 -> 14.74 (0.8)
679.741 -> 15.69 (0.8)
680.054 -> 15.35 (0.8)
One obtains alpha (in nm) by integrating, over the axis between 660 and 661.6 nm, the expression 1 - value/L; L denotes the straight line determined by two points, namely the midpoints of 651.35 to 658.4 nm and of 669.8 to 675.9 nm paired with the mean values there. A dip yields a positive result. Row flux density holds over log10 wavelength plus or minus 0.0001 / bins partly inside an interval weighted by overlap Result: -0.06 nm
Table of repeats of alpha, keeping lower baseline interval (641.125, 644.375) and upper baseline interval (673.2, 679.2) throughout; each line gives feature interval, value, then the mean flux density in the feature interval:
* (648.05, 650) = -0.04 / 16.3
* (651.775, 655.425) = -0.06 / 16.2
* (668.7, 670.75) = 0.07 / 15.5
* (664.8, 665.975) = -0.07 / 16.9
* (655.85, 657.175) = 0.09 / 14.9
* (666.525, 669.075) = 0.04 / 15.7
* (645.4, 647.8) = 0.06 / 15.5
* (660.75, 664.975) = -0.07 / 16.2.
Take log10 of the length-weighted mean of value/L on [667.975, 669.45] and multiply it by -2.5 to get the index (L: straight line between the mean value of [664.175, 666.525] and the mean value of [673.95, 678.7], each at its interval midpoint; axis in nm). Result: 0.04 mag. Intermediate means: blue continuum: 16.7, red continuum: 16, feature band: 15.8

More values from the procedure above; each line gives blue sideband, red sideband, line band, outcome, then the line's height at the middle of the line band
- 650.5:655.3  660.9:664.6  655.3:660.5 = 0.03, 16.2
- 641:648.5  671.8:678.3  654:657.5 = 0.02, 15.9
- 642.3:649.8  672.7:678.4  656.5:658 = 0.14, 16.1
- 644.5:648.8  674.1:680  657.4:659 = -0.01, 15.9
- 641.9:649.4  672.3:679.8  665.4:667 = -0.02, 16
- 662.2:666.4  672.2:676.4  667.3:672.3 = 0.04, 16.4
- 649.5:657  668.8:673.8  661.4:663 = -0.02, 15.8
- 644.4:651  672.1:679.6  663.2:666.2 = -0.05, 15.9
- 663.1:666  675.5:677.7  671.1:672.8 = 0.03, 16.1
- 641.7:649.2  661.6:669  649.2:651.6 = 0.03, 16.1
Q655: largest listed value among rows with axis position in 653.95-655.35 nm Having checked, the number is 17.18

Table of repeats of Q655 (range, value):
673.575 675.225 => 18.14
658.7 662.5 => 18.57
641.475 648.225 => 18.1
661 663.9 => 17.51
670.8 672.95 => 16.73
